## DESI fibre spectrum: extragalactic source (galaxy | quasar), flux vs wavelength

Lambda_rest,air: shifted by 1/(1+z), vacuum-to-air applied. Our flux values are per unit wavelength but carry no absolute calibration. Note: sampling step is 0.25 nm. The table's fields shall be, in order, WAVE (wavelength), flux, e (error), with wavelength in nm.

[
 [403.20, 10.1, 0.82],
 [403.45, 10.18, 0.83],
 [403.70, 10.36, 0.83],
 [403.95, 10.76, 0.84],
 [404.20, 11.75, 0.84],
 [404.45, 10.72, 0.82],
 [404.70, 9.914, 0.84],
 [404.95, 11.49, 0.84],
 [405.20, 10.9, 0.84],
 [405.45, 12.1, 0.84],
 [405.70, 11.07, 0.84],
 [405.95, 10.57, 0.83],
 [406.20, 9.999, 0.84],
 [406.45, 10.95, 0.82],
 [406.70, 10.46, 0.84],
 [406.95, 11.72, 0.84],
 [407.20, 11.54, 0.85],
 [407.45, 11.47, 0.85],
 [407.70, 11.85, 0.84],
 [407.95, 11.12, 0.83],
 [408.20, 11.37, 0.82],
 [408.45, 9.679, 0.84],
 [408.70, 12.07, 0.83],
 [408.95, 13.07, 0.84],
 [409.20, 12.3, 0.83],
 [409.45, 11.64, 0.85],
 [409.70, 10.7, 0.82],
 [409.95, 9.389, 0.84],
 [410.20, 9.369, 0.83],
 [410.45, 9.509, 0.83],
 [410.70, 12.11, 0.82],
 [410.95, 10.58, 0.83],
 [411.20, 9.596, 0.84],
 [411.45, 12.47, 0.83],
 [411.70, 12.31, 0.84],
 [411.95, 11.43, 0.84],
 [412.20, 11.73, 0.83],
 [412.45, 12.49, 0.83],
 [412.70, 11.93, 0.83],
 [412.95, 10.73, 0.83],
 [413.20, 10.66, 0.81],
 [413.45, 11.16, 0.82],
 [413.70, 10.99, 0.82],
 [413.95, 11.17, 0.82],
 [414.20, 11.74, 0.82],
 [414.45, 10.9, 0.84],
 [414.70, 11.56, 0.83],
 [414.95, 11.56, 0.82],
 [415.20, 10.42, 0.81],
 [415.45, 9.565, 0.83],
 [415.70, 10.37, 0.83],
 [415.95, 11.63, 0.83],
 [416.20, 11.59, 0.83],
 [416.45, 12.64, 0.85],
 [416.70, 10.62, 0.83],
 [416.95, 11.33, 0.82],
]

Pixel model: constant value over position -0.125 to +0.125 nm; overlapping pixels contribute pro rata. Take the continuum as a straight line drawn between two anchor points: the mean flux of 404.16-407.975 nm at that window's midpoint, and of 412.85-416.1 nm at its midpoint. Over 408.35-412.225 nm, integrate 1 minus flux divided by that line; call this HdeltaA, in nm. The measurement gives -0.03 nm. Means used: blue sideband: 11.1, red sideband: 11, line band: 11.1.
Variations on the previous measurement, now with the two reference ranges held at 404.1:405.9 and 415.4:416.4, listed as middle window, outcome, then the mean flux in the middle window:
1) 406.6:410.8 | -0.024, 11.1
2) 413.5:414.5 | -0.017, 11.2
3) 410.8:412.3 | -0.042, 11.4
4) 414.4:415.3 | -0.010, 11.1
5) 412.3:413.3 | -0.039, 11.5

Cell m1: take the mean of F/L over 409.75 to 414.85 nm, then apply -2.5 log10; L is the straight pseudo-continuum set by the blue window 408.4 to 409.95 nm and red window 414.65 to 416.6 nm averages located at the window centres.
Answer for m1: 0.02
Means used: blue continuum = 11.5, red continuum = 11.1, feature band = 11.1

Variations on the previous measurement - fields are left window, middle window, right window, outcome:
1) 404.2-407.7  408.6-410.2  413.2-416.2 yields -0.03 mag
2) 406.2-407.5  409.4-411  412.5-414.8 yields 0.08 mag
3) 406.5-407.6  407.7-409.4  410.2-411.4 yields -0.06 mag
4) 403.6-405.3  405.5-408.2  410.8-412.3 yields -0.01 mag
